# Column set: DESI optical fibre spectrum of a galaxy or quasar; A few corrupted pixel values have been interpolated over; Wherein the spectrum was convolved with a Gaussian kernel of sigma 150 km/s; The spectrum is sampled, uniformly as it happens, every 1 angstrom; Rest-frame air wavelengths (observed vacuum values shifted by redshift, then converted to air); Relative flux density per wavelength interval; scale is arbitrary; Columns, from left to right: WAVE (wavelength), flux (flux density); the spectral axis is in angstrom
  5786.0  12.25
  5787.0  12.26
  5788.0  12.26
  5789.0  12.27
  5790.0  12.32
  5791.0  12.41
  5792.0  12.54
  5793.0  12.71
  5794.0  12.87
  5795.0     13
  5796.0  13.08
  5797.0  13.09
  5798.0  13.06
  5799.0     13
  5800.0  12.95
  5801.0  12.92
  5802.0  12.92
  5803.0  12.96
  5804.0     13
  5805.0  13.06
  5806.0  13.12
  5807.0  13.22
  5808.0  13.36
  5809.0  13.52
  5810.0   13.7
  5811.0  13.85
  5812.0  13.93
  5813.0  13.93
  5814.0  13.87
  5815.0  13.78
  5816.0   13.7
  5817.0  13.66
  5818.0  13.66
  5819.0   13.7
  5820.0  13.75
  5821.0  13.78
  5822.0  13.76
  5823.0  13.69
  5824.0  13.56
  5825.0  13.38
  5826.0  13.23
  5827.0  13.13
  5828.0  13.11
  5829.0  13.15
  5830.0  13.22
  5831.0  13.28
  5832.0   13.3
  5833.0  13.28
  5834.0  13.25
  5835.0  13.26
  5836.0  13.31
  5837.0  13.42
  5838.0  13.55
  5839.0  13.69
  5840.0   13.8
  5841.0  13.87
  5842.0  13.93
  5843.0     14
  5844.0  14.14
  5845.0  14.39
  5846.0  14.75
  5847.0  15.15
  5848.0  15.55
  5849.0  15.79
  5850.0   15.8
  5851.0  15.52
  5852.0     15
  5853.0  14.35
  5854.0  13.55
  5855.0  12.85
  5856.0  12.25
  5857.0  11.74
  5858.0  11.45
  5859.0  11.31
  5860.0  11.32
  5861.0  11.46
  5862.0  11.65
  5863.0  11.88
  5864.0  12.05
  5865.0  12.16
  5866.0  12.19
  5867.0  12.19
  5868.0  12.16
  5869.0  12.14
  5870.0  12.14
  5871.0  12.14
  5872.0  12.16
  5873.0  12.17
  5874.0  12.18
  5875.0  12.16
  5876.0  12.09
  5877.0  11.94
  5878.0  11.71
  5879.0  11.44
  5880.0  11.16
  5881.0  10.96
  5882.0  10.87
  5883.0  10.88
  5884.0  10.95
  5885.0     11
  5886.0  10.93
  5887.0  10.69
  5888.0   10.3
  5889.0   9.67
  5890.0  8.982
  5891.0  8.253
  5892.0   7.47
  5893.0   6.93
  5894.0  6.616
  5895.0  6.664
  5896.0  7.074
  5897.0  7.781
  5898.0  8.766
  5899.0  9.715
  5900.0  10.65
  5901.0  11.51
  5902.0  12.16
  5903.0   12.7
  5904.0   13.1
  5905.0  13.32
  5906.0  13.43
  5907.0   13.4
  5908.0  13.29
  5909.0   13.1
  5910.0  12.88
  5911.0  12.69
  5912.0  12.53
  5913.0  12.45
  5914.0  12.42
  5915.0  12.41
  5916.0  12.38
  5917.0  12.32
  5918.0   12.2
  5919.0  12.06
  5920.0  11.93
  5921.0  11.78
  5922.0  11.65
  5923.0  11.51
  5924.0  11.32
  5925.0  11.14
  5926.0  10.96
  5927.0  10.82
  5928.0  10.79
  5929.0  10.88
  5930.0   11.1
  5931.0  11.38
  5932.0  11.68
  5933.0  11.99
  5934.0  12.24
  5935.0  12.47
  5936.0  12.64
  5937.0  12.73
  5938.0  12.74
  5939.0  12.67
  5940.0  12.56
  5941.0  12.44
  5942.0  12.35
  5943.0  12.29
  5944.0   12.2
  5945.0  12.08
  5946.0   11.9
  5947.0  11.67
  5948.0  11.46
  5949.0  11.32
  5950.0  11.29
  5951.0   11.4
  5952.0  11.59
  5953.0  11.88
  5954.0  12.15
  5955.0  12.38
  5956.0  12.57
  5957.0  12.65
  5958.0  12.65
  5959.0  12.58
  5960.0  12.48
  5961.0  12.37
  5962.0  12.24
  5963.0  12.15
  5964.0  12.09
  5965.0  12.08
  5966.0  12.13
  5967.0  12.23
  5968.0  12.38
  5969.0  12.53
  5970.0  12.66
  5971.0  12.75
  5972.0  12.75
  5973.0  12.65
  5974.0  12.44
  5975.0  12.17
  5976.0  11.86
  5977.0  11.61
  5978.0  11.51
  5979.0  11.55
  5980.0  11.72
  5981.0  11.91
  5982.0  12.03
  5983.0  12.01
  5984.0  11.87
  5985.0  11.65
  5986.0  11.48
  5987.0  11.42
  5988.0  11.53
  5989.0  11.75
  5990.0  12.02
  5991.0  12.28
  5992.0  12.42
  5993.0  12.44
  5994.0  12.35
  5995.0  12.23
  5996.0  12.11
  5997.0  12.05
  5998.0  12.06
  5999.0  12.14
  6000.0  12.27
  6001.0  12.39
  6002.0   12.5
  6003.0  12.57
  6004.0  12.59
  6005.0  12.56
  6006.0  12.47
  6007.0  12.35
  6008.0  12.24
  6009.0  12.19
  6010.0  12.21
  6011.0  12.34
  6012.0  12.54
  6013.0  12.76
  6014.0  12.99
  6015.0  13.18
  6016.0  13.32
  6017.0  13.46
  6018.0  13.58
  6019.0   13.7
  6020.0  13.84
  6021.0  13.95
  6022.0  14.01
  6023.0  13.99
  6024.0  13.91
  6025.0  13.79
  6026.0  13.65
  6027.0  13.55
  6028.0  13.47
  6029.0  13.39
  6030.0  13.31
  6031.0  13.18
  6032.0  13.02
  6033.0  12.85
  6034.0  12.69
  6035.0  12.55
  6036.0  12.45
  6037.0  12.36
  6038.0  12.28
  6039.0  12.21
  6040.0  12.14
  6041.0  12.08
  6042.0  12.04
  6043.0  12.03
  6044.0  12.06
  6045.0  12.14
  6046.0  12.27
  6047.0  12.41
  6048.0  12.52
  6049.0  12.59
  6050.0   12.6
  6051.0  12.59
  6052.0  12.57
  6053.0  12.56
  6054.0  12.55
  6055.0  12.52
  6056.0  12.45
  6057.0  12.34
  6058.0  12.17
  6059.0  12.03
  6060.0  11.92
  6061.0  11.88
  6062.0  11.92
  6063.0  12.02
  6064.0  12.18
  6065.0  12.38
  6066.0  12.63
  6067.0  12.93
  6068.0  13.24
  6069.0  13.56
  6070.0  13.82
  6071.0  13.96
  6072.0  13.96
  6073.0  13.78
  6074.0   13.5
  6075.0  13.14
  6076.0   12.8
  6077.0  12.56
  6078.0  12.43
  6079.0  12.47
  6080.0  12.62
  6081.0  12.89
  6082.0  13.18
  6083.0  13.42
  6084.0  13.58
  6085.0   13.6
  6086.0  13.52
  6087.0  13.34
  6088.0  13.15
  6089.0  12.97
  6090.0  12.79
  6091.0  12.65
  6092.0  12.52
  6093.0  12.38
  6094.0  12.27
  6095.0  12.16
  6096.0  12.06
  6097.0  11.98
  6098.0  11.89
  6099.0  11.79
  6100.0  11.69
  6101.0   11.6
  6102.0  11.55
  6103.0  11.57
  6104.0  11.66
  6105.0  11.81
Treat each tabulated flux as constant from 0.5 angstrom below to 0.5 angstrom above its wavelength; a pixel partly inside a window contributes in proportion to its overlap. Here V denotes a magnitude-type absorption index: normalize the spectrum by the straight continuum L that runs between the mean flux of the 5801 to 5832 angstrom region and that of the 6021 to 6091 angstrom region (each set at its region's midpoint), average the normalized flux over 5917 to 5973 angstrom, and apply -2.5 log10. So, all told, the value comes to 0.09 mag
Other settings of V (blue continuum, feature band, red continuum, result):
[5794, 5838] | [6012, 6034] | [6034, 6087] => -0.05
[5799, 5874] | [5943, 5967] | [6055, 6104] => 0.08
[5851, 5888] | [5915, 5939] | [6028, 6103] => 0.03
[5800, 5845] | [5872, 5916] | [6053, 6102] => 0.20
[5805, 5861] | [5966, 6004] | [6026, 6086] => 0.08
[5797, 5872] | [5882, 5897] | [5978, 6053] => 0.40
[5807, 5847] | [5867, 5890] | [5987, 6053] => 0.17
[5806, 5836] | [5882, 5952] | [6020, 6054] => 0.17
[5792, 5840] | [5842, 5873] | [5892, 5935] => -0.05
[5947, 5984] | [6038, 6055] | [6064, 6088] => 0.05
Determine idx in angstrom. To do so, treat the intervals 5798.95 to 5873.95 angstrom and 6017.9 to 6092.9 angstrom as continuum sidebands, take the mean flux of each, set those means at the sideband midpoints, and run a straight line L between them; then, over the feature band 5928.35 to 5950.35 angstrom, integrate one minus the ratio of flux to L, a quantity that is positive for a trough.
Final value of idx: 1.83 angstrom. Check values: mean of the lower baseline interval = 13.3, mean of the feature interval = 12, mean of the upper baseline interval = 12.9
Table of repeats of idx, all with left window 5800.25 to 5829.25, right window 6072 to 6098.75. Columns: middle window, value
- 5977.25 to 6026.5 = 1.9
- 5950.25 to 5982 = 2.2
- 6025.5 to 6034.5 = -0.2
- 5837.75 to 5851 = -1.1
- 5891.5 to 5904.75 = 3.9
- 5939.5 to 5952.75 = 1.3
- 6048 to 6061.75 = 0.6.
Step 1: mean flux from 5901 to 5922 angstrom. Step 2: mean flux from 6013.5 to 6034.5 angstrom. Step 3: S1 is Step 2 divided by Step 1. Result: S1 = 1.1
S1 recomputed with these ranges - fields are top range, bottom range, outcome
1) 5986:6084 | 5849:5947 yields 1.09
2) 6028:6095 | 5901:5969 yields 1.05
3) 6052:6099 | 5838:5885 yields 1.00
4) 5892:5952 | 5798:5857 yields 0.84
